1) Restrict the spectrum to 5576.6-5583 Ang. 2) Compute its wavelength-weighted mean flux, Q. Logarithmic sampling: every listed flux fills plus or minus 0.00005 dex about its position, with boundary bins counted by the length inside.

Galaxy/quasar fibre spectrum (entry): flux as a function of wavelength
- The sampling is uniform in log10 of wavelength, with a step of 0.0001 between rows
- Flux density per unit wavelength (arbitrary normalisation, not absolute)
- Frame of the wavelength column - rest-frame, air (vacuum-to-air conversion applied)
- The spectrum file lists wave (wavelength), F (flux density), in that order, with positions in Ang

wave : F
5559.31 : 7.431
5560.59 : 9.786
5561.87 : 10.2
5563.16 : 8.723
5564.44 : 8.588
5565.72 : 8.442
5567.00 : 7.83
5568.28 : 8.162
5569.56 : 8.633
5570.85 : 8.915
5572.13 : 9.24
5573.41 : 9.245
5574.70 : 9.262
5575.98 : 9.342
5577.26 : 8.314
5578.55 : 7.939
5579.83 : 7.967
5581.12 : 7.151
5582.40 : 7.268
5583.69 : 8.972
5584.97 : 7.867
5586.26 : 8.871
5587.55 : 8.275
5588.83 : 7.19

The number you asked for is 7.74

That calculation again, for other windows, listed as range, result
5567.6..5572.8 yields 8.74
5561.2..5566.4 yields 8.98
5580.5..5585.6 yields 7.83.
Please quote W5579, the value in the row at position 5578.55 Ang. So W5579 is 7.939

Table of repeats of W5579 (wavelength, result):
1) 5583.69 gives 8.972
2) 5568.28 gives 8.162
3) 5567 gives 7.83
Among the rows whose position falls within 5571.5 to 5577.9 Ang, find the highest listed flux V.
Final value 9.342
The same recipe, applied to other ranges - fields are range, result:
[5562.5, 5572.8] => 9.24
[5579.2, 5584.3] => 8.972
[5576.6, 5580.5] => 8.314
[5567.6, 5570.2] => 8.633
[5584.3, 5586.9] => 8.871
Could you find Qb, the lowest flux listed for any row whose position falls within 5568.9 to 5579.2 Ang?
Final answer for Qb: 7.939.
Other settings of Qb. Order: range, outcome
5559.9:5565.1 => 8.588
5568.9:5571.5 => 8.633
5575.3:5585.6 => 7.151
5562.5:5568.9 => 7.83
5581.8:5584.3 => 7.268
